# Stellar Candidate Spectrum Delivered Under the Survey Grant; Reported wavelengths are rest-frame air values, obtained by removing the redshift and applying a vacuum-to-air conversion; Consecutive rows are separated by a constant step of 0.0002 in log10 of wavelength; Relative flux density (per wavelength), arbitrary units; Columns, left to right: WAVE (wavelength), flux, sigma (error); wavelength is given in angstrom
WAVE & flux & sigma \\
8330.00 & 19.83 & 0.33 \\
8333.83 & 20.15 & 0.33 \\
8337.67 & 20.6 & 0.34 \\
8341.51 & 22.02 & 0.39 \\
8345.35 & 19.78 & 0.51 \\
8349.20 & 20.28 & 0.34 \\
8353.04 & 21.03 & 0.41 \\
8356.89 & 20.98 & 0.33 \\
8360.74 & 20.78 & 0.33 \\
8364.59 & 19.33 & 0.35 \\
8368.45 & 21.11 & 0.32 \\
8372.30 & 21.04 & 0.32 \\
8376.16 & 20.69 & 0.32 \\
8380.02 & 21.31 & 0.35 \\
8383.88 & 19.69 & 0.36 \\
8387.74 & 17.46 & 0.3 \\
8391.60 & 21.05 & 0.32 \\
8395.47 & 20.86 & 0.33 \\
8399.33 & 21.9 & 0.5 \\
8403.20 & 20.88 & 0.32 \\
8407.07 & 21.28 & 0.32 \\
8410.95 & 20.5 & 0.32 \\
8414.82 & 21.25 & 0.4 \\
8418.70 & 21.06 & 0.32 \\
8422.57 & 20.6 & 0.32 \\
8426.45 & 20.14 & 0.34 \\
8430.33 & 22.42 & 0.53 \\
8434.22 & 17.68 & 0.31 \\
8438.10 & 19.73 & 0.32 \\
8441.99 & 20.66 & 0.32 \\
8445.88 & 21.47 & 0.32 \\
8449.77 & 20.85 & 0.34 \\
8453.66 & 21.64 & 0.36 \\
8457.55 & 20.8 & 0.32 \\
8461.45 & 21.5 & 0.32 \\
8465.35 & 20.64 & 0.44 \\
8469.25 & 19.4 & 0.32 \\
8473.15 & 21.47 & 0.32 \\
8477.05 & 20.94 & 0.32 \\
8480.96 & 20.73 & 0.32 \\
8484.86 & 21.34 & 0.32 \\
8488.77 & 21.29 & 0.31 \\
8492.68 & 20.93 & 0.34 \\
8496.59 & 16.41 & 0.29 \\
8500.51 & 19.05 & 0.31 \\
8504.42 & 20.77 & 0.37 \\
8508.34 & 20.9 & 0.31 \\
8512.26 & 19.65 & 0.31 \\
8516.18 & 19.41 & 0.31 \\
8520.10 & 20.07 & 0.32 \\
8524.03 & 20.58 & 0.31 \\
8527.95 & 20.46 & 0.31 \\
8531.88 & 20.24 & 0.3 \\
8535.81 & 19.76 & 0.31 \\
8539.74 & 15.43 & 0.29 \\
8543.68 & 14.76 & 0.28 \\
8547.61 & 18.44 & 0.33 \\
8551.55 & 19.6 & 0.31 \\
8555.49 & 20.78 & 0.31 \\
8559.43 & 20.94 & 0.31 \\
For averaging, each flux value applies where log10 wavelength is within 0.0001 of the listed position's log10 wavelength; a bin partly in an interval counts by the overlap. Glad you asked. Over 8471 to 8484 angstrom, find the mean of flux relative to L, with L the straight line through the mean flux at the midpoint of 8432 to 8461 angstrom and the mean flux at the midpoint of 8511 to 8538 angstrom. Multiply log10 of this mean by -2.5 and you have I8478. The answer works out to -0.04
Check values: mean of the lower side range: 20.5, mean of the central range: 21.1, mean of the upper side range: 20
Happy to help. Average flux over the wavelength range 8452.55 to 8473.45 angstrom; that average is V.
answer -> 20.8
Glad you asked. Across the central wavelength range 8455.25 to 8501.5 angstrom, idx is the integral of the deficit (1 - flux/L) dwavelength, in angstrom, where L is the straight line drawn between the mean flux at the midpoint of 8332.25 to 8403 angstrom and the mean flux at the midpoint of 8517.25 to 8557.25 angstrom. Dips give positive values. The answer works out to -2.0 angstrom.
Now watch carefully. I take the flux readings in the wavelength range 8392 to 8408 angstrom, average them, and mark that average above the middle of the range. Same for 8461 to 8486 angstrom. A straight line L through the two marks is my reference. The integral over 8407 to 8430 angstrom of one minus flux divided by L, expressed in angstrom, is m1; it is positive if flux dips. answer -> 0.3 angstrom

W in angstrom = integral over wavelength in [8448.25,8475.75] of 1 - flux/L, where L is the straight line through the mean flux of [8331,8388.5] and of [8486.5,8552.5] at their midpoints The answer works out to -1.7 angstrom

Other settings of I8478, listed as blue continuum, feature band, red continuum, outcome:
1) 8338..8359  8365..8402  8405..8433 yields 0.018 mag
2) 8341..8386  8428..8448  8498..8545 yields -0.022 mag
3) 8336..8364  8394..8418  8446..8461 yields -0.007 mag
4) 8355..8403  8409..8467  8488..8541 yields -0.031 mag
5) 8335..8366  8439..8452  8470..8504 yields -0.028 mag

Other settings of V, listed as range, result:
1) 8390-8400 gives 21.2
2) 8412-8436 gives 20.5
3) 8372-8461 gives 20.7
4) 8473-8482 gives 21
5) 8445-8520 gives 20.5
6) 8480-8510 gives 20.2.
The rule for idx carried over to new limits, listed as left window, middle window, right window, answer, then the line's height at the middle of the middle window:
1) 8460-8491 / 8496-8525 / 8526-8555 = -0.19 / 19.6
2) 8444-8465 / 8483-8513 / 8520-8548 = -0.38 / 19.8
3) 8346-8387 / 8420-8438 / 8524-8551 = -0.40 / 19.7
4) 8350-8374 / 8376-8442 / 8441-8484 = 0.97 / 20.8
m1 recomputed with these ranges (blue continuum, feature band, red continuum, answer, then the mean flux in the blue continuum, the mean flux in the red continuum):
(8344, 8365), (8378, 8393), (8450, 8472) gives 0.5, 20.5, 20.8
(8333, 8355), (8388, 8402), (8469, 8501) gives -0.2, 20.7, 20.3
